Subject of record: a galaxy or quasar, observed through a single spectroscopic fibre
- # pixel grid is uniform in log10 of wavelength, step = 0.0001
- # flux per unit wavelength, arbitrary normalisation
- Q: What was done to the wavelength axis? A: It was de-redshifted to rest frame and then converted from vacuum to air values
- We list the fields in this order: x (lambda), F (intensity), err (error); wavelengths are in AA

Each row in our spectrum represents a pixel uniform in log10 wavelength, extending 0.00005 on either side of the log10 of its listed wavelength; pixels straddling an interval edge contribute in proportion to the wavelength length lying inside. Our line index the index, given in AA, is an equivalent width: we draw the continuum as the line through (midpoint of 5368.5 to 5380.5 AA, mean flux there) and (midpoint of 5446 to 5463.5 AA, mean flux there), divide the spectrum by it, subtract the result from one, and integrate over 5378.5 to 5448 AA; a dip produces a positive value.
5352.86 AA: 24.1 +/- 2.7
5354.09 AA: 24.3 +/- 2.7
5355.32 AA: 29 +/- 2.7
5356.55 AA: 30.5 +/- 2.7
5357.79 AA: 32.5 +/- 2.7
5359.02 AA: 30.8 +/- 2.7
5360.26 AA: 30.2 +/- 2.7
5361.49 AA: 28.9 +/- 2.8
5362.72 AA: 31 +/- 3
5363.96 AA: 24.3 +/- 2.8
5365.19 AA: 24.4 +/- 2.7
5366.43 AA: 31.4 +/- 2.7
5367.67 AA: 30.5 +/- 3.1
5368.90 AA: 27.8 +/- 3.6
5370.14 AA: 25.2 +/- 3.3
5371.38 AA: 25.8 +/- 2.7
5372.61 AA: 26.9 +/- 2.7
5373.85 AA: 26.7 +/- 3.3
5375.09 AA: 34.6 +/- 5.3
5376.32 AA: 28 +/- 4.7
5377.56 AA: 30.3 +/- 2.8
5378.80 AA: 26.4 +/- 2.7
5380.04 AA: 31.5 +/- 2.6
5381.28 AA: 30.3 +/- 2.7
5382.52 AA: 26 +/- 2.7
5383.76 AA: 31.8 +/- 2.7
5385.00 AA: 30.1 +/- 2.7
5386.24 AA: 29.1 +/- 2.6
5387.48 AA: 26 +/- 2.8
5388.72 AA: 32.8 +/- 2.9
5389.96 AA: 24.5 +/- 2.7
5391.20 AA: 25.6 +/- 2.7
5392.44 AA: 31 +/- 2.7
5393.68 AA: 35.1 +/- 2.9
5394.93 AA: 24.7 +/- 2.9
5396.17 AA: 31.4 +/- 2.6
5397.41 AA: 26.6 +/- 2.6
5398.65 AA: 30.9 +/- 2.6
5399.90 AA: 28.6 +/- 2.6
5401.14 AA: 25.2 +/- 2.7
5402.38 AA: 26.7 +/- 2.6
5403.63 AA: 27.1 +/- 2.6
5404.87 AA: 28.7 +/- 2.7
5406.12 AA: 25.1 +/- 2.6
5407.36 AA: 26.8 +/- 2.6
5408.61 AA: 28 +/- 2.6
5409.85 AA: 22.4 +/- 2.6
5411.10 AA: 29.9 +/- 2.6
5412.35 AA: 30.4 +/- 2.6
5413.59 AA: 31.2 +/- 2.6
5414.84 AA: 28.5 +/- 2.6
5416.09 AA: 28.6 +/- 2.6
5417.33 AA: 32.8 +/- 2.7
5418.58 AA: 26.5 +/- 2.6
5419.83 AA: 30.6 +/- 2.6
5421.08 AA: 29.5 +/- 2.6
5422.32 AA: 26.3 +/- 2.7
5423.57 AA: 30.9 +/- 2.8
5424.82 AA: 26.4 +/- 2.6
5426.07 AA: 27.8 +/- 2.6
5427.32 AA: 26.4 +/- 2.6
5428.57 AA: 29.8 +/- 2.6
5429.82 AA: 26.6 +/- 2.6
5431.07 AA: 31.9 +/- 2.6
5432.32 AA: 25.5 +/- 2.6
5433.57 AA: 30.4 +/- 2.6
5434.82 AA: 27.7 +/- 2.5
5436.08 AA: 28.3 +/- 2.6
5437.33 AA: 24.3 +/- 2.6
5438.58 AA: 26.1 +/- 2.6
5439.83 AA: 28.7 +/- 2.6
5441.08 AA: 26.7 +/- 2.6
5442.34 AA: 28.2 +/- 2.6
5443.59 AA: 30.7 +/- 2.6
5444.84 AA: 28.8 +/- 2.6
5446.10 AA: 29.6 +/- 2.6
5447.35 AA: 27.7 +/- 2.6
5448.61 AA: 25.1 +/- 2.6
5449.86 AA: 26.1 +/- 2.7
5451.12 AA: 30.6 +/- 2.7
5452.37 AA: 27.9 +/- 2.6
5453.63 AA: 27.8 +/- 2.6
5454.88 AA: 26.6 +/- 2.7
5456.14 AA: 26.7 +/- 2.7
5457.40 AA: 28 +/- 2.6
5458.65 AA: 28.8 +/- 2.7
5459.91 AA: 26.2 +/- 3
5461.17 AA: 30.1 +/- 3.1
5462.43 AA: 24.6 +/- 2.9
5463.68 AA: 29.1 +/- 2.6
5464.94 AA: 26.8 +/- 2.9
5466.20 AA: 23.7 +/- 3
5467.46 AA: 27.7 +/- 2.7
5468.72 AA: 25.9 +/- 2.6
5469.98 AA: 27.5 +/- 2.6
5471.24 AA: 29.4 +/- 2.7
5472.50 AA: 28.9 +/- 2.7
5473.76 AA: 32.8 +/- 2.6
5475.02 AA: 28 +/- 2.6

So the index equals -1.15 AA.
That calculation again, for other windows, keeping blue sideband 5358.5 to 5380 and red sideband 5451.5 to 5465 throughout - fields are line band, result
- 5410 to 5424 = -0.6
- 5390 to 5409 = 0.1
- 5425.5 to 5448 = -0.2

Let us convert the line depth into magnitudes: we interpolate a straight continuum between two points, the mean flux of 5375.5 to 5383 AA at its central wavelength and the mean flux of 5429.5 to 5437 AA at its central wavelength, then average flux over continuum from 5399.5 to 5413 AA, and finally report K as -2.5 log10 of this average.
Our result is 0.057 mag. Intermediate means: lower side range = 29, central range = 27.2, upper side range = 28.3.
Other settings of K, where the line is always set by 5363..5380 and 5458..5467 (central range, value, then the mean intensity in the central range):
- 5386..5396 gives -0.03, 28.7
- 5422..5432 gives -0.03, 28.2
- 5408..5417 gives -0.04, 28.6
